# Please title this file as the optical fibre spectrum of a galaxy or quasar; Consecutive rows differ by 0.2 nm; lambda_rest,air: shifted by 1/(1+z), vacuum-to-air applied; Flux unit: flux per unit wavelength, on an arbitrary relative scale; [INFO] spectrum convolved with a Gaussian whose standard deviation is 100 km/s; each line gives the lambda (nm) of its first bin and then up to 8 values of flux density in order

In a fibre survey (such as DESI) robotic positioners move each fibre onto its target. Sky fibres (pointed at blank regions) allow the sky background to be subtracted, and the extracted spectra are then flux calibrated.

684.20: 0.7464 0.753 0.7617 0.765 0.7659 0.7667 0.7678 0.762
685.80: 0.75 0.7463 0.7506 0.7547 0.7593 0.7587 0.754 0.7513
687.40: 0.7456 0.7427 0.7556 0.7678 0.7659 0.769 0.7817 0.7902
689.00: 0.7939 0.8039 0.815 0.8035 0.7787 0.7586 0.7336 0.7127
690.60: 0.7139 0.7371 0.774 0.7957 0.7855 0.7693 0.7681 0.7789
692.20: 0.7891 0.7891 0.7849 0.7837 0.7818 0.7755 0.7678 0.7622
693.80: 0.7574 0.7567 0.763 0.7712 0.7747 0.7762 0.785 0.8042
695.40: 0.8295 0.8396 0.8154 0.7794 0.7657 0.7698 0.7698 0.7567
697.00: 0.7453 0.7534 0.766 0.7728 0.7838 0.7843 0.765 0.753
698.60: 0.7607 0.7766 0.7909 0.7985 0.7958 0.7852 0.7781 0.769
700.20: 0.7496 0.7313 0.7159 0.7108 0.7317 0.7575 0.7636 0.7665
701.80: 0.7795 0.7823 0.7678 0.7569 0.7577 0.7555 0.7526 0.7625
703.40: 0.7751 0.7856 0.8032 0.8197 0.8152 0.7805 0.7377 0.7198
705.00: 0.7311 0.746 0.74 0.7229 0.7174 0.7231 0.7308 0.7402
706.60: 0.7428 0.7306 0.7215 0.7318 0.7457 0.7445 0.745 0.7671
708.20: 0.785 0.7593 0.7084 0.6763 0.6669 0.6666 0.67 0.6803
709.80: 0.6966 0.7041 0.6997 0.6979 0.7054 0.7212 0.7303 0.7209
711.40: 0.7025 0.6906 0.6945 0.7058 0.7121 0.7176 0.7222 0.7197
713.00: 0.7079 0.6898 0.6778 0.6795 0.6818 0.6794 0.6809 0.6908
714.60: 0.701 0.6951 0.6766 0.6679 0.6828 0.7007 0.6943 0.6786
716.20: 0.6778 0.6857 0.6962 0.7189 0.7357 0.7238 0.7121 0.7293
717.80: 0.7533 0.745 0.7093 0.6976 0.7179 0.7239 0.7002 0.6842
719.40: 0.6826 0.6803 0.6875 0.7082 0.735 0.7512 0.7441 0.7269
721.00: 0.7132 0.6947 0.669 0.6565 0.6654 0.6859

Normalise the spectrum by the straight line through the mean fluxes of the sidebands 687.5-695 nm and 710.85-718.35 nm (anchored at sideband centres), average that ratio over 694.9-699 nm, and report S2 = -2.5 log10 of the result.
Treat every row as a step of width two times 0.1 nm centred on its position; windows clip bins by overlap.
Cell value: -0.03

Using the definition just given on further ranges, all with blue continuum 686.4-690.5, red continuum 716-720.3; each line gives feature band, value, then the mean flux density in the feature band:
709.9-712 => 0.025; 0.707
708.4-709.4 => 0.062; 0.687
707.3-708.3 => -0.041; 0.757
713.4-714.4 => 0.056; 0.681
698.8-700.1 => -0.057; 0.786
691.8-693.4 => -0.032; 0.781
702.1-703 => -0.028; 0.759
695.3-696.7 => -0.061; 0.796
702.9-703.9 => -0.055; 0.776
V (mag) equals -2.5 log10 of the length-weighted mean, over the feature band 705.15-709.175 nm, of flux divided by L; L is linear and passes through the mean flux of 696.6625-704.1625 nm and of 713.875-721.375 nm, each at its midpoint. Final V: 0.02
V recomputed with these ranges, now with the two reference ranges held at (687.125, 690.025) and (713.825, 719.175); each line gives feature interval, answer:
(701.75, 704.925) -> -0.05 mag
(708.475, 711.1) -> 0.04 mag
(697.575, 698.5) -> -0.03 mag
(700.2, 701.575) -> 0.01 mag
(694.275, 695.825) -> -0.06 mag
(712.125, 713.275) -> 0.00 mag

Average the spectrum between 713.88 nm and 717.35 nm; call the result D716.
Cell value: 0.694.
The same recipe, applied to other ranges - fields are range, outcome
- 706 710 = 0.721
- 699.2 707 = 0.756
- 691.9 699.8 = 0.778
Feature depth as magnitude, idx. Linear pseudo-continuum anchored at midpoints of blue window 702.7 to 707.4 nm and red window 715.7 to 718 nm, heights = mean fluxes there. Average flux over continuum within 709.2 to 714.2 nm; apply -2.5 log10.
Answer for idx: 0.04 mag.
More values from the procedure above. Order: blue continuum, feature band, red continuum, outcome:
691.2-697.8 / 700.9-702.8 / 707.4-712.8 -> -0.02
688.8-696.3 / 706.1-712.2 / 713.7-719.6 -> 0.01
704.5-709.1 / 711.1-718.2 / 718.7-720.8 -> 0.03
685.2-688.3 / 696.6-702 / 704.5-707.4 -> -0.03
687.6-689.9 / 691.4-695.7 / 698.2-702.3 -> -0.01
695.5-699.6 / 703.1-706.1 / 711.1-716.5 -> -0.03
